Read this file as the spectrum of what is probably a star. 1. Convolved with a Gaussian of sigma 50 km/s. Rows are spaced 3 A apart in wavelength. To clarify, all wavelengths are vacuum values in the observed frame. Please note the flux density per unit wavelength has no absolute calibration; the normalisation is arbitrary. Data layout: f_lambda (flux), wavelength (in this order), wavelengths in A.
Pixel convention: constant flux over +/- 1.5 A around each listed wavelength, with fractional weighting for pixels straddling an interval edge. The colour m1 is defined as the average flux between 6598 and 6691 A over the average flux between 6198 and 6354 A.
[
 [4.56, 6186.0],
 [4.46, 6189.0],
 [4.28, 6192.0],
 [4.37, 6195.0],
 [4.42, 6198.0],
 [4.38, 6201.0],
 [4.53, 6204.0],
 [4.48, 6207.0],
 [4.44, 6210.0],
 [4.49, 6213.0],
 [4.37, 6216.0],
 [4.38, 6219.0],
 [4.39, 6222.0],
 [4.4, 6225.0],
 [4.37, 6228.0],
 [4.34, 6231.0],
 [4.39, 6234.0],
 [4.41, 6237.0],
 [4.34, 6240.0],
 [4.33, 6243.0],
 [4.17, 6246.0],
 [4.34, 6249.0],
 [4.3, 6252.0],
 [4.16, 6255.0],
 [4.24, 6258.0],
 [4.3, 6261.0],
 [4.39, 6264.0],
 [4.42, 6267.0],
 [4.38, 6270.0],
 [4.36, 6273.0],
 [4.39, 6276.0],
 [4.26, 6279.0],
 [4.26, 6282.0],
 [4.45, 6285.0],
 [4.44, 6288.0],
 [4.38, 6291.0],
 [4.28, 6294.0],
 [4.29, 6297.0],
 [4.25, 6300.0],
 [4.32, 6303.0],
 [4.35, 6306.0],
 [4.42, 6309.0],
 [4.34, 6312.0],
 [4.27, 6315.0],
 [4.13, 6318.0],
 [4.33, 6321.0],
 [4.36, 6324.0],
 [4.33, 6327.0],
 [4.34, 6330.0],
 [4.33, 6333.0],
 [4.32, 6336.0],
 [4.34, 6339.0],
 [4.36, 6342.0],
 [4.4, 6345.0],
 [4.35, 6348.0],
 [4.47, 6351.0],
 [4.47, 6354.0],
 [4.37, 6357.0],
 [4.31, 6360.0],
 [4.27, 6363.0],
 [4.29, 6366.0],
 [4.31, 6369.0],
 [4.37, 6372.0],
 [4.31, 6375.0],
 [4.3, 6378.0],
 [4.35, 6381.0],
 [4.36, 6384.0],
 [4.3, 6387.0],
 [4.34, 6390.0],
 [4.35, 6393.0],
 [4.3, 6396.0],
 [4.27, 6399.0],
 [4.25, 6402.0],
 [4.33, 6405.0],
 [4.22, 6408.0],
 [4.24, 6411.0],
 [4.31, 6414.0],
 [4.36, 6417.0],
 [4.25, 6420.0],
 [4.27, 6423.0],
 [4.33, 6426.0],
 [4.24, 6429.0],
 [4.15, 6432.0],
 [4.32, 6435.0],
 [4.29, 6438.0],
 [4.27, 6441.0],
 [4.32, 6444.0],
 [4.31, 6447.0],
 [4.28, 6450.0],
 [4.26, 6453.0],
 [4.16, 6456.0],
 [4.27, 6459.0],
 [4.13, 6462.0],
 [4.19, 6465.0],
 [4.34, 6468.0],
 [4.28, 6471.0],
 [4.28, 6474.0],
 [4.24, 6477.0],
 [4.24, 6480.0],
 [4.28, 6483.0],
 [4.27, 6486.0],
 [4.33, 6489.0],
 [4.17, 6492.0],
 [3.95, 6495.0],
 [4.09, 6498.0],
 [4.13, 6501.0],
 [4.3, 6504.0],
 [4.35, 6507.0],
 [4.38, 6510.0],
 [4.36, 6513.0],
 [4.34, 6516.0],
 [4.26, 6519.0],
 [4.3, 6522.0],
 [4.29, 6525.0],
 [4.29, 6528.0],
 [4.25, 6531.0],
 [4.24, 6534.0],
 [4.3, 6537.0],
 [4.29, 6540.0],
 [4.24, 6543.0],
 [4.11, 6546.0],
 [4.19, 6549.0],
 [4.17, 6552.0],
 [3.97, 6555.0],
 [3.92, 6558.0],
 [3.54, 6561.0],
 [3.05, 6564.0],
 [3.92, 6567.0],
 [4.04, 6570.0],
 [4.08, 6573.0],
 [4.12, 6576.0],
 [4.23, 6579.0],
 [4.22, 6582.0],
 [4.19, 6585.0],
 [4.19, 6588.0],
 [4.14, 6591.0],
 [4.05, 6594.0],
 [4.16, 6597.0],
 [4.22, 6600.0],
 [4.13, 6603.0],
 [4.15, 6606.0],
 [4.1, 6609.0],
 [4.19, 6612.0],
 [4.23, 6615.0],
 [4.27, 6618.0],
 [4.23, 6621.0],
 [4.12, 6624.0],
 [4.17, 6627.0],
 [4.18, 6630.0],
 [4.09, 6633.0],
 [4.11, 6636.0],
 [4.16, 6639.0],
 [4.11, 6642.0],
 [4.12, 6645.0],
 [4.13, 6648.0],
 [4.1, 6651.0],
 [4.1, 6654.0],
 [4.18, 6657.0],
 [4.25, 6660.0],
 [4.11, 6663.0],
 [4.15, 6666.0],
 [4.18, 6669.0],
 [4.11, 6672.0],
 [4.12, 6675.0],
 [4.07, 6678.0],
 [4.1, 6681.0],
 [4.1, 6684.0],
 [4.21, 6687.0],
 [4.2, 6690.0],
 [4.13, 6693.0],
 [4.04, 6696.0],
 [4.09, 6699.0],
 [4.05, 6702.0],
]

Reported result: 0.95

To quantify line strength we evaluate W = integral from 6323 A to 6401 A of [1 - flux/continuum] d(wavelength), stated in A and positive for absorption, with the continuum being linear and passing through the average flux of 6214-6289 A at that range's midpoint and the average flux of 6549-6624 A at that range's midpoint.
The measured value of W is -1.6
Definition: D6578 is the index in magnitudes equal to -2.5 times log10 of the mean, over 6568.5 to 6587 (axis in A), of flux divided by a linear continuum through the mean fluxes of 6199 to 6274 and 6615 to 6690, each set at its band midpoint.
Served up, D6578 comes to 0.01 mag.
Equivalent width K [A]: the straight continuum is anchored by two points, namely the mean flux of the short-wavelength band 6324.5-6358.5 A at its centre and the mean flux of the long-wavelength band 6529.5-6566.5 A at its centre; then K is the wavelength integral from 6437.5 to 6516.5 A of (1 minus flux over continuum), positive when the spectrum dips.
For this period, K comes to -2.1 A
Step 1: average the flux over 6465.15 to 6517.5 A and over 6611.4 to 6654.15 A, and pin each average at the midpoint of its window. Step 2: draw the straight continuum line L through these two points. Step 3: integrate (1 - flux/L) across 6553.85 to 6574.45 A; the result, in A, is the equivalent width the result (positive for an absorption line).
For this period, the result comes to 2.0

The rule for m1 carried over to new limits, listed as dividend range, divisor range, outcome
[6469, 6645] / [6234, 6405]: 0.96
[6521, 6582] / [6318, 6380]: 0.94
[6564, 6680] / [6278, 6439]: 0.96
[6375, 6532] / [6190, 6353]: 0.98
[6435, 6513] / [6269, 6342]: 0.98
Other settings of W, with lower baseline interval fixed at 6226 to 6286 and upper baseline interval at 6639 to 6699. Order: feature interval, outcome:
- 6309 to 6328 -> 0.0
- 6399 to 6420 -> -0.1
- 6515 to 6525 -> -0.2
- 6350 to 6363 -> -0.3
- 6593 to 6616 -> 0.0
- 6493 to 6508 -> 0.2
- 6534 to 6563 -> 0.8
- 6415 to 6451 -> -0.3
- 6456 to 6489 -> -0.2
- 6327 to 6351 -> -0.4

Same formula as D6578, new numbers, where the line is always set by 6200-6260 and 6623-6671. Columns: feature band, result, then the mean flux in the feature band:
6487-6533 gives -0.010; 4.25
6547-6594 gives 0.048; 4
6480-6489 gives -0.013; 4.28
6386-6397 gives -0.012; 4.32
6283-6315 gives -0.005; 4.35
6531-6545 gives -0.016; 4.26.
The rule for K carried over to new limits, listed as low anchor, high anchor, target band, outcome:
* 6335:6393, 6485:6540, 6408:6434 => 0.3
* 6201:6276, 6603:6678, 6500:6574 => 1.3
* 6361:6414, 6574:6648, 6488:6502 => 0.4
